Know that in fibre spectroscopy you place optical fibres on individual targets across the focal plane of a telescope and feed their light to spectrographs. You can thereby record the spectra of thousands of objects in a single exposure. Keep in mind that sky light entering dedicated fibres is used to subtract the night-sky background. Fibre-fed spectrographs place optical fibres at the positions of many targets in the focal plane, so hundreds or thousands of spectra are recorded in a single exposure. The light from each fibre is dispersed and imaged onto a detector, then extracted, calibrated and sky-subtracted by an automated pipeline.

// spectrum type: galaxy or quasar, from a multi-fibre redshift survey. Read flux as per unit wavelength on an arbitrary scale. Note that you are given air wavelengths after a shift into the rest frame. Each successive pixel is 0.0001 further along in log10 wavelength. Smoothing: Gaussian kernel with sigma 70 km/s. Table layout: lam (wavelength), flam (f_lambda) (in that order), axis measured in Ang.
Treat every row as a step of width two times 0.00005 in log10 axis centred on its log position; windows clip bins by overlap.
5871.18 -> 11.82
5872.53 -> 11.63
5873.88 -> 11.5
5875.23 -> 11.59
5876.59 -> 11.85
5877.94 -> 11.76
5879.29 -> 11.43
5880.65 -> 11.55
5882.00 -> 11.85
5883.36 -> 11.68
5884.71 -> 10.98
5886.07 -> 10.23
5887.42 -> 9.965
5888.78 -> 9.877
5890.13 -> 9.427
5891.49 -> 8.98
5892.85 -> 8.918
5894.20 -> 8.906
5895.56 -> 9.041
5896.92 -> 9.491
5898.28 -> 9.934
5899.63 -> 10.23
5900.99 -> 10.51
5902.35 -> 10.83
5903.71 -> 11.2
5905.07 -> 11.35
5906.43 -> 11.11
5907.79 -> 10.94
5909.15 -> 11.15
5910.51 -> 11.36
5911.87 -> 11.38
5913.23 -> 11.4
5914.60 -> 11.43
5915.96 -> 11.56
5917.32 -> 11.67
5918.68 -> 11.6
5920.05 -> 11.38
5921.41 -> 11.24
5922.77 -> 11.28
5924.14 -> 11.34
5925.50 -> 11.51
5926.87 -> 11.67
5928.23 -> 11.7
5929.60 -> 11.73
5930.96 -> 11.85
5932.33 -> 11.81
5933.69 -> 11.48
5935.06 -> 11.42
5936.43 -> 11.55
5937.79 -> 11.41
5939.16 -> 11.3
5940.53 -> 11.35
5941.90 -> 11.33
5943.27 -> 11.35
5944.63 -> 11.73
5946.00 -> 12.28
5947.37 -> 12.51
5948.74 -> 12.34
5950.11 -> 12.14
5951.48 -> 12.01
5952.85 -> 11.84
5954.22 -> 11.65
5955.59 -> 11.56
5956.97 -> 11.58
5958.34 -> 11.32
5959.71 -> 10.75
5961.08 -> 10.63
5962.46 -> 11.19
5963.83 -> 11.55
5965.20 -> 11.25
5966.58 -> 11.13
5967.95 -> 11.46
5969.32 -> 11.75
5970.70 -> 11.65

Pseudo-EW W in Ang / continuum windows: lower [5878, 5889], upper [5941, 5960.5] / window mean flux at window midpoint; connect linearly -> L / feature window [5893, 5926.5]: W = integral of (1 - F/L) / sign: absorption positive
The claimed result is 1.3 Ang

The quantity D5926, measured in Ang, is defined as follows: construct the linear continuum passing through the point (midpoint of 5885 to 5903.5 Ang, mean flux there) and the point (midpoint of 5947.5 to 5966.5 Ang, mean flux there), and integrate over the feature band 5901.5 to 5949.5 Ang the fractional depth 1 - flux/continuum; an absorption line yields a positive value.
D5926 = -3.83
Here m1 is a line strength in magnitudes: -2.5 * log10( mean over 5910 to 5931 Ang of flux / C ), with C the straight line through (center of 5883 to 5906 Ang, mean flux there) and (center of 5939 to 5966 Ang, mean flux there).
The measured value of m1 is -0.07 mag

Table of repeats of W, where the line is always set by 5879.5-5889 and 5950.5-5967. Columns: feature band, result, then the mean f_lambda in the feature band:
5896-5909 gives 0.5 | 10.6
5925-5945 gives -0.5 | 11.5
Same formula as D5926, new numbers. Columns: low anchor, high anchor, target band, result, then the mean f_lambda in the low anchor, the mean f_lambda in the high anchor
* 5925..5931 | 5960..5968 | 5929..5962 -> -0.6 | 11.7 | 11.2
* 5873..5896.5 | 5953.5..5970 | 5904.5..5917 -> -0.6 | 10.6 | 11.3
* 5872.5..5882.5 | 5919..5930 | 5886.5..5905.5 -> 2.8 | 11.6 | 11.5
